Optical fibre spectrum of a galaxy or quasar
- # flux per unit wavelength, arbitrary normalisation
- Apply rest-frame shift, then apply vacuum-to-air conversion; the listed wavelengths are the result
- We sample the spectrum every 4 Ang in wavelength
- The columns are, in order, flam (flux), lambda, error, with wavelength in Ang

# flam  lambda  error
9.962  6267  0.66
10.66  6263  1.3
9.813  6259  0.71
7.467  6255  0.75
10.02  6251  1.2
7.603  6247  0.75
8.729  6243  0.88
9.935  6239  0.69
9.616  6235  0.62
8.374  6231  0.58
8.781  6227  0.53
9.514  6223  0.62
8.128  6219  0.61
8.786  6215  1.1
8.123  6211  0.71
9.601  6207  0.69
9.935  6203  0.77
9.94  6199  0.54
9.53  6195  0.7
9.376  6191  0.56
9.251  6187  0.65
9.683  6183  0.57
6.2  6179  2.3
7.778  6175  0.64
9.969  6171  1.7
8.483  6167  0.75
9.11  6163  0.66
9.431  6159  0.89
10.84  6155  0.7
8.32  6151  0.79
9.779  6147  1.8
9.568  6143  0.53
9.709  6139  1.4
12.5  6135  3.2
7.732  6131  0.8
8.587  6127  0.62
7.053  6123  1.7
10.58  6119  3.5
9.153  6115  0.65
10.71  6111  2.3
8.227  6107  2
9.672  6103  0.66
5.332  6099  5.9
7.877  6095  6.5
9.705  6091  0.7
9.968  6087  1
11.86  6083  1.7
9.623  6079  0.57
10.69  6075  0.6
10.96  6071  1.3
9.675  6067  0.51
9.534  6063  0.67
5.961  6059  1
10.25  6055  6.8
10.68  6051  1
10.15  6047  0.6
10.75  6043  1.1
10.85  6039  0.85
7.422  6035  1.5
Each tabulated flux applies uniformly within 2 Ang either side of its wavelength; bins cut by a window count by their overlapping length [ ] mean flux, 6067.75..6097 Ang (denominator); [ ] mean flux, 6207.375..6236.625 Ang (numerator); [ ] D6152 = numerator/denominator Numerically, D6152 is 0.87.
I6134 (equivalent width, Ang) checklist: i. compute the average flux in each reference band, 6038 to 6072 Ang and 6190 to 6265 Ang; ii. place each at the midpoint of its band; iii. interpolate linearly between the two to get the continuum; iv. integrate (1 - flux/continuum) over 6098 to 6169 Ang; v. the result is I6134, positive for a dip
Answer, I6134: 2.2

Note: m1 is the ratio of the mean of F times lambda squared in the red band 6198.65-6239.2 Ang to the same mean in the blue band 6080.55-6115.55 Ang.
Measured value 1.03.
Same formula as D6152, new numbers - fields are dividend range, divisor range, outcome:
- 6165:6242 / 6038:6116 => 0.94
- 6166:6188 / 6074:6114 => 0.91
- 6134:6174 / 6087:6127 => 1.10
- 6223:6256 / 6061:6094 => 0.87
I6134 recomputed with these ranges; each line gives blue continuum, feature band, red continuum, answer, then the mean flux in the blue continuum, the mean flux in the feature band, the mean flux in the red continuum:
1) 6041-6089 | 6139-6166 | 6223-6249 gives -0.14 Ang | 10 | 9.48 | 8.89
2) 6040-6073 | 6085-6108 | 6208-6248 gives 2.60 Ang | 9.78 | 8.47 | 8.81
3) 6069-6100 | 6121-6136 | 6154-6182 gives 0.73 Ang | 9.64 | 8.73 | 8.79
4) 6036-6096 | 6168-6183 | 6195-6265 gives 1.83 Ang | 9.89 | 8.24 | 9.13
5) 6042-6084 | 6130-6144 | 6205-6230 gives -0.97 Ang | 9.95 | 10.1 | 8.8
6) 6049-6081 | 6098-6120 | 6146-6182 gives 0.65 Ang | 9.67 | 9.04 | 8.88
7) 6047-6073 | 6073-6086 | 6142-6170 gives -1.56 Ang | 9.56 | 10.7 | 9.38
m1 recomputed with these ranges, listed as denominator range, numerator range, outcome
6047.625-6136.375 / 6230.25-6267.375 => 1.04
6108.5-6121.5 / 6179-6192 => 0.92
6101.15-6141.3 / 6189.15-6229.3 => 1.00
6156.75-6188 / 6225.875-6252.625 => 1.05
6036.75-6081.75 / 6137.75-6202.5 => 0.96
